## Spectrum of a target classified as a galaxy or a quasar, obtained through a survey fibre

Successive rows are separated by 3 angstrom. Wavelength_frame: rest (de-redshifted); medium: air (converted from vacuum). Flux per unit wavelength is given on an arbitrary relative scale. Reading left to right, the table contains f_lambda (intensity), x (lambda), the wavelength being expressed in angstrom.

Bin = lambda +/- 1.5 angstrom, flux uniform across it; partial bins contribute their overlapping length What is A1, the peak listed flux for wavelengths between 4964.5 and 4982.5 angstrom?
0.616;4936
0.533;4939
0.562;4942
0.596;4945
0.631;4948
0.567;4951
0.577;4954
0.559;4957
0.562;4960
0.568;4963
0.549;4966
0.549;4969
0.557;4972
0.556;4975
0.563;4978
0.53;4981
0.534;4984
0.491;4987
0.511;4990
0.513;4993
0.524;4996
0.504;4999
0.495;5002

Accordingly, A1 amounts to 0.563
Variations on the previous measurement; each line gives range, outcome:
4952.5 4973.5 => 0.577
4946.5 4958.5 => 0.631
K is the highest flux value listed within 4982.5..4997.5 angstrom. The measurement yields 0.534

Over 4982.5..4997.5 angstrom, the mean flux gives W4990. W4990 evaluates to 0.515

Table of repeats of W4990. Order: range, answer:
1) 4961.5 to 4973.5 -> 0.556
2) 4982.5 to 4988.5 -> 0.513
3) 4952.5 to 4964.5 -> 0.567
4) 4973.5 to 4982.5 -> 0.55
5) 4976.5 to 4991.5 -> 0.526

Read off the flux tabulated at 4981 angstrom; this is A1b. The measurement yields 0.53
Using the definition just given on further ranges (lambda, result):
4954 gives 0.577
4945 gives 0.596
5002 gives 0.495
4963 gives 0.568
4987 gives 0.491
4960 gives 0.562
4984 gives 0.534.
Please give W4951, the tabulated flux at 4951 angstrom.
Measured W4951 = 0.567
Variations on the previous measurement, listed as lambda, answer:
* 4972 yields 0.557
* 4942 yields 0.562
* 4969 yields 0.549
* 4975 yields 0.556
